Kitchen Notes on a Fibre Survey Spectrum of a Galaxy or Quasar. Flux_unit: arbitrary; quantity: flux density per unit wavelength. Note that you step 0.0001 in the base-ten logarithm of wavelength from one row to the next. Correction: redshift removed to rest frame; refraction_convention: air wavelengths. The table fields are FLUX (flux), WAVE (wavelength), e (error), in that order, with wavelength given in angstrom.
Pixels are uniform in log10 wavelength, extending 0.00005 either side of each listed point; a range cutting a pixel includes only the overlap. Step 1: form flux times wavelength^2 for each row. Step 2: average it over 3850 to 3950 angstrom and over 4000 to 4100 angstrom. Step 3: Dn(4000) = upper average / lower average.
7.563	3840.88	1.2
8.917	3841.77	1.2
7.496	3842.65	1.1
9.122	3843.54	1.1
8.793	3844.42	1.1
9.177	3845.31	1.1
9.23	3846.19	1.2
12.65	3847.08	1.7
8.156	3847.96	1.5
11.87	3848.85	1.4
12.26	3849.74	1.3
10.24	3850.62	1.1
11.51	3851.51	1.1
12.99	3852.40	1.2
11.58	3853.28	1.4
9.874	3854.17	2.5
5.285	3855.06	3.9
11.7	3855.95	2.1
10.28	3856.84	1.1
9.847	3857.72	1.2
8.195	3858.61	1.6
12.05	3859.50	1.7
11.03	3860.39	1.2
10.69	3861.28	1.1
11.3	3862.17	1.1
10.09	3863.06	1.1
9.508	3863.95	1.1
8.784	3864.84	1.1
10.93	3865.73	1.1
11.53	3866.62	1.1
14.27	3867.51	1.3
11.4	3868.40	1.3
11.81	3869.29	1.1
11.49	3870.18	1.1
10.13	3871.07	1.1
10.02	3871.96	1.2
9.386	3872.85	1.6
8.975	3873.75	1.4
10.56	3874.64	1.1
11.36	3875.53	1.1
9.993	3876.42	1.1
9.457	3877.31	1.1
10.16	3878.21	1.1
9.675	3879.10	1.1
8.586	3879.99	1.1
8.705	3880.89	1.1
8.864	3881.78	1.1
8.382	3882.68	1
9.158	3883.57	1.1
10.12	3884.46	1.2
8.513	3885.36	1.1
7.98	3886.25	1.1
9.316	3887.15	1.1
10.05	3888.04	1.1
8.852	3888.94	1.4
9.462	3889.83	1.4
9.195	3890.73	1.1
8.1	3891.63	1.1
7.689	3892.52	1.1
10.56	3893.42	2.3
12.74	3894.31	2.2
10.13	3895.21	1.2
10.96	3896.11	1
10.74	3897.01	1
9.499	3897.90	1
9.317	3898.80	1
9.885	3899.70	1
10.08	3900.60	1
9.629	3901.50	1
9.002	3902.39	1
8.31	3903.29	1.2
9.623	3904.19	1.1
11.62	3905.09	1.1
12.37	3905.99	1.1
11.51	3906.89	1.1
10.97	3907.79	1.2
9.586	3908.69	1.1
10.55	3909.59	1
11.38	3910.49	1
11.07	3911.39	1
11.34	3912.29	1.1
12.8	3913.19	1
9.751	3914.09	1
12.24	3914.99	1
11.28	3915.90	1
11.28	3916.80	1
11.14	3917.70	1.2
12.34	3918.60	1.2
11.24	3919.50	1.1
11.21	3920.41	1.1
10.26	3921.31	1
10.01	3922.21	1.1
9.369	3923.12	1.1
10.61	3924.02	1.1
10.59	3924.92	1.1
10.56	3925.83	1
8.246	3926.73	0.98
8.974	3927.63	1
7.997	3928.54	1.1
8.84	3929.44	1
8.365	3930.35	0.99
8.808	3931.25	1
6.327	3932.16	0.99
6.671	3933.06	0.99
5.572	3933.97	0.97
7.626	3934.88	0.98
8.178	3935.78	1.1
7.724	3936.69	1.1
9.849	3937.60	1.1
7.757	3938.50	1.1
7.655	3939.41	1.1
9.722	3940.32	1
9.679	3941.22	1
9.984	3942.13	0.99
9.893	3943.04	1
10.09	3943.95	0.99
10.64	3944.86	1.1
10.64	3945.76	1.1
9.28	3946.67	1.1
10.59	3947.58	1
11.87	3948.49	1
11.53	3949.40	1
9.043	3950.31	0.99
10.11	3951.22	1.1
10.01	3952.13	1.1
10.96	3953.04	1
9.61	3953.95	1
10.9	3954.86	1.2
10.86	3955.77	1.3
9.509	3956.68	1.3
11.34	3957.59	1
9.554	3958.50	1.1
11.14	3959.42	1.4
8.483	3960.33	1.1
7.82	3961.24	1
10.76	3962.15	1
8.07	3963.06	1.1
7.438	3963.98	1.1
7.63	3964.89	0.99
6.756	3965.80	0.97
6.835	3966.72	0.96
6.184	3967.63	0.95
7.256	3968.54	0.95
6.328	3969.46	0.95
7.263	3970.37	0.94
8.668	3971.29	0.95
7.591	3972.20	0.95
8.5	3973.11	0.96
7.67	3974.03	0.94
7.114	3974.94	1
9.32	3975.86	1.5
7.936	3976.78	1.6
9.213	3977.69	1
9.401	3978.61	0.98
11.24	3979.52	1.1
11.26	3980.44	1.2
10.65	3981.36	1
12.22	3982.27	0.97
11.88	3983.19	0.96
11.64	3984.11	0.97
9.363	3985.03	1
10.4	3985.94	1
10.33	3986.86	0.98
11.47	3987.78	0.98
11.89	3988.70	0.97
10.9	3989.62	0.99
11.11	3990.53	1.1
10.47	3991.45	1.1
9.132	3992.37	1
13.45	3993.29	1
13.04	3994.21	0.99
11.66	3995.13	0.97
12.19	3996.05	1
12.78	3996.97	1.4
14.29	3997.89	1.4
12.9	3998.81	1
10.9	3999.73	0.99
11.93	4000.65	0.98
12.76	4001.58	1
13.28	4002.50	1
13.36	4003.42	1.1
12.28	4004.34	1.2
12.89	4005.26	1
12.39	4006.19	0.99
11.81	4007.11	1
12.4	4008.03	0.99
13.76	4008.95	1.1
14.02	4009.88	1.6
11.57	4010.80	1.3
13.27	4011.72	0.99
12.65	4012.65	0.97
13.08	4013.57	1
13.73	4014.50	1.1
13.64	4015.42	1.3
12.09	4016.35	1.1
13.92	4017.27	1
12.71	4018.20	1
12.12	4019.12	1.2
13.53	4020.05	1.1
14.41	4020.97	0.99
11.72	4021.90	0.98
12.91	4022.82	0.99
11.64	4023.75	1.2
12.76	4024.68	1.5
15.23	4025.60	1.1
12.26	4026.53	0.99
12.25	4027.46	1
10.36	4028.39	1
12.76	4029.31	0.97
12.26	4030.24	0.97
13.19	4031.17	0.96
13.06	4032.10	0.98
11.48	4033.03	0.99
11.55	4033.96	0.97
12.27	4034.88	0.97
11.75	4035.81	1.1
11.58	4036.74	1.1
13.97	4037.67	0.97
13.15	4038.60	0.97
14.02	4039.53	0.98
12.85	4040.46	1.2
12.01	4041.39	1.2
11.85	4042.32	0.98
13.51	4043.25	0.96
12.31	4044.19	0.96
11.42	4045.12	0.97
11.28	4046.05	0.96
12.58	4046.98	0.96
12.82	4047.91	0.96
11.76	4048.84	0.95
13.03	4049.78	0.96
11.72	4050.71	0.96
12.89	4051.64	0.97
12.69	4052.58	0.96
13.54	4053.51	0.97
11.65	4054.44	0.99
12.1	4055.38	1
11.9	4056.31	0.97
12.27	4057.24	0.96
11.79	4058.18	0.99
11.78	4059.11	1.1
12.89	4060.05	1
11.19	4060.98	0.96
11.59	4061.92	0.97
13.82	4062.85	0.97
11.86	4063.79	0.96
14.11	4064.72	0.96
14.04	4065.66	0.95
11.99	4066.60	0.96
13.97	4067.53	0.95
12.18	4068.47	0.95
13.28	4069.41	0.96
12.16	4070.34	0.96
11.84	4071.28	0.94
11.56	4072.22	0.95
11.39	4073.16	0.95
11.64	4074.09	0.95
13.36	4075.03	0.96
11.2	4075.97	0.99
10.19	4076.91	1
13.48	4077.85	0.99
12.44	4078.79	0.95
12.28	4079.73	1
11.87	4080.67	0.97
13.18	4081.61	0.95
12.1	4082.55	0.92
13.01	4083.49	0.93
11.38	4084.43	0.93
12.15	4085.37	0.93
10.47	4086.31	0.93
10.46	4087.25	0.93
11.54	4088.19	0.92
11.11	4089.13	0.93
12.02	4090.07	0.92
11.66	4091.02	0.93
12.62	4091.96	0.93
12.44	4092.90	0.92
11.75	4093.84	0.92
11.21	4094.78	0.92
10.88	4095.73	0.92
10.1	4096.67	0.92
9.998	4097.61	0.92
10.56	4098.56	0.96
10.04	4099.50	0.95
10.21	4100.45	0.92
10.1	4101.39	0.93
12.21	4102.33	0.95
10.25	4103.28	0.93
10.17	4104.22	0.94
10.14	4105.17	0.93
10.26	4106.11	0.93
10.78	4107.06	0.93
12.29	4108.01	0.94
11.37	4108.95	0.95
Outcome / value 1.33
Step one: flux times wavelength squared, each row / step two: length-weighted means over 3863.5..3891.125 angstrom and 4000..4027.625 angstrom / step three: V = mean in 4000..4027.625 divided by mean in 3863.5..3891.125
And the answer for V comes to 1.39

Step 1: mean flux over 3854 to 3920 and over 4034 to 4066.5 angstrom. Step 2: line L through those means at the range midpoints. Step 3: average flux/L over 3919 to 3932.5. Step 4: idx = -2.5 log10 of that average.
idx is 0.14 mag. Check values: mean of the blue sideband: 10.2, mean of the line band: 9.46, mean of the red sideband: 12.5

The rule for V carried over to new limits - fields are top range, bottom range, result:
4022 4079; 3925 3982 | 1.45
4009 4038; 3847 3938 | 1.36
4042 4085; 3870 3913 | 1.36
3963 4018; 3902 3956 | 1.13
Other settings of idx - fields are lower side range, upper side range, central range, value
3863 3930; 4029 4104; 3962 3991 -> 0.20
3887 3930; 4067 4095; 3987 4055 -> -0.10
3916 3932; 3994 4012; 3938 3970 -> 0.18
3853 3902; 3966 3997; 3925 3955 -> 0.08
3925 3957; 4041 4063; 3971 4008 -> -0.05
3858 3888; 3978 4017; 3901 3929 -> 0.02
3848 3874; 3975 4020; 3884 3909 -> 0.11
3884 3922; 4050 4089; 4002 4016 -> -0.12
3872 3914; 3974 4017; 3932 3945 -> 0.25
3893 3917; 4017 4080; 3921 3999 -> 0.18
